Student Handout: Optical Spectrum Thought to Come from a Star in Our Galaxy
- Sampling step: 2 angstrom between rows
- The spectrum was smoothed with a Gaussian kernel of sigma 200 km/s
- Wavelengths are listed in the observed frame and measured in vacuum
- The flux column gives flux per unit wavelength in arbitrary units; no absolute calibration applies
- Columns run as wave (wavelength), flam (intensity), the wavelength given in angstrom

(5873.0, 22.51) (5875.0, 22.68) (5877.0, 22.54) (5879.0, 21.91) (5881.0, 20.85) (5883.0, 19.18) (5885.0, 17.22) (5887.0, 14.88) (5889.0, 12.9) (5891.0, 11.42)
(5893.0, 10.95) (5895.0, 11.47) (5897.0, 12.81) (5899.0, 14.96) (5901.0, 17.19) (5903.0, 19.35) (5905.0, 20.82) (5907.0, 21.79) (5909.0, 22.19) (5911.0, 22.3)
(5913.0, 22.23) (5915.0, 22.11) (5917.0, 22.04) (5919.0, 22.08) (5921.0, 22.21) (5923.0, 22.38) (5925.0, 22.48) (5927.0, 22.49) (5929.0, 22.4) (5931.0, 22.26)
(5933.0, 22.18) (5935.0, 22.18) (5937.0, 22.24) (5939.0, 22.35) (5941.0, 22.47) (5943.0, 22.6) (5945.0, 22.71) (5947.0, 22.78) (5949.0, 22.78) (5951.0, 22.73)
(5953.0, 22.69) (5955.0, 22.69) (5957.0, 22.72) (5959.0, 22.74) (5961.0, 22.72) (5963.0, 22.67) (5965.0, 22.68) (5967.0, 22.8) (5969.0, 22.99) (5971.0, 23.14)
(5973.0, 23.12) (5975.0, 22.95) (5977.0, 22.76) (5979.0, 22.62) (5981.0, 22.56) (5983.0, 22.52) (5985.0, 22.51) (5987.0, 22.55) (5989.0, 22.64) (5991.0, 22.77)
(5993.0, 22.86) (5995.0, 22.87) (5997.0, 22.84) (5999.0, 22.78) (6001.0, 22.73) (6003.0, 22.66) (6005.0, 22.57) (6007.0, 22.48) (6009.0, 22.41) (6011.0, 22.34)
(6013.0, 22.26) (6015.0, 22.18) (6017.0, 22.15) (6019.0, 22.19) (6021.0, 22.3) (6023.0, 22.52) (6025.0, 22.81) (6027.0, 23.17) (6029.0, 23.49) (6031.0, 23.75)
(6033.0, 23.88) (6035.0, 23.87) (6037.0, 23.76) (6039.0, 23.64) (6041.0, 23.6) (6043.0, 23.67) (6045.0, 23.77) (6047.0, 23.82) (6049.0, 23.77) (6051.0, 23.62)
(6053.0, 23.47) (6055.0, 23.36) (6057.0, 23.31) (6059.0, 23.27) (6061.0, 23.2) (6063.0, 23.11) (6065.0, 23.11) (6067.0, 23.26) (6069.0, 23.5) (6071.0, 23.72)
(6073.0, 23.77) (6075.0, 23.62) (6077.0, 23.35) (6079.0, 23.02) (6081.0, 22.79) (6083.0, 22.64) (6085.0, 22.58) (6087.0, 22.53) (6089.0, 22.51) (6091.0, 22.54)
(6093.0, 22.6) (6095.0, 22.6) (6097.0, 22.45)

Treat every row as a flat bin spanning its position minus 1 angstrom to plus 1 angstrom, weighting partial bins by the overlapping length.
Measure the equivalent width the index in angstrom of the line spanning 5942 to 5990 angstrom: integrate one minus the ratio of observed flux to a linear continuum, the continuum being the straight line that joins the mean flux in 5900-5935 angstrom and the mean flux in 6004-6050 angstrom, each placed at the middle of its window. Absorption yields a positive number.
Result -0.9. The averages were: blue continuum 21.7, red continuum 23.1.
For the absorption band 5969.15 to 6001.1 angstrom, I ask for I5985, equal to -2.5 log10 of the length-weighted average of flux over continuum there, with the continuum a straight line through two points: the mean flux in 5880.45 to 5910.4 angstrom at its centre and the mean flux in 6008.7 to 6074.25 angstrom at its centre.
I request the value -0.11 mag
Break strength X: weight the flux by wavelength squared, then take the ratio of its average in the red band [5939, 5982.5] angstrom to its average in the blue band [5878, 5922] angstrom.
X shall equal 1.27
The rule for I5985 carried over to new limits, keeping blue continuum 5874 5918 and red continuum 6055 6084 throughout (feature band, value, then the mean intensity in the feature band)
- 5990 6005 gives -0.076 mag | 22.8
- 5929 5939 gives -0.147 mag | 22.2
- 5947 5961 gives -0.139 mag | 22.7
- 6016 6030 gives -0.035 mag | 22.7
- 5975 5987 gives -0.093 mag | 22.6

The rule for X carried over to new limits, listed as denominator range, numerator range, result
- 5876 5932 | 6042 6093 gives 1.28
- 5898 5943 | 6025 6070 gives 1.14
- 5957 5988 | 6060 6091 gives 1.05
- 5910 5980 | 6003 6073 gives 1.06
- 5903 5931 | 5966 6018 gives 1.05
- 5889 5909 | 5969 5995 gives 1.48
